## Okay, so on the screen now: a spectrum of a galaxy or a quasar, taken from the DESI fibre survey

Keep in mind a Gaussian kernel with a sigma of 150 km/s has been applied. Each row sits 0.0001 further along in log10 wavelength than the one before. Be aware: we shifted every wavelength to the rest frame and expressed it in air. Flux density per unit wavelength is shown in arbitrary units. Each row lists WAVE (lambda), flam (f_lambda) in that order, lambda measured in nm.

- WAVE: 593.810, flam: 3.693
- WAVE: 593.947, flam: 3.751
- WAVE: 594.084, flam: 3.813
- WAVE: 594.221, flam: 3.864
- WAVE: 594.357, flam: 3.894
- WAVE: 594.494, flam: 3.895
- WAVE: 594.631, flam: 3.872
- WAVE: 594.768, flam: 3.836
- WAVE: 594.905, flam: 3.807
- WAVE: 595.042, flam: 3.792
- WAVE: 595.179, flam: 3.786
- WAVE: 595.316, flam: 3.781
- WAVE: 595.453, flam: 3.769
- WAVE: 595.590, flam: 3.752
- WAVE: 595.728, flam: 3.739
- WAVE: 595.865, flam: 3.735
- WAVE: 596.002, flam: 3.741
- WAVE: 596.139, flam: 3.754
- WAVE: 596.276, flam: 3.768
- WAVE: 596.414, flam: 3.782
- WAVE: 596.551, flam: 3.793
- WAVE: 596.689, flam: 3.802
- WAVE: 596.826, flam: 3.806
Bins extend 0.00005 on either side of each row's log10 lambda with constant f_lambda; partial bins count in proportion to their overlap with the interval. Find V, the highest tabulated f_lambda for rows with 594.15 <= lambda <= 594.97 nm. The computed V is 3.895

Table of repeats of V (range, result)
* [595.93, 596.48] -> 3.782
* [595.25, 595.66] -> 3.781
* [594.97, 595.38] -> 3.792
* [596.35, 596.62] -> 3.793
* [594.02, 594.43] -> 3.894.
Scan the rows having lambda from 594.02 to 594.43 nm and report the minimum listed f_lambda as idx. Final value 3.813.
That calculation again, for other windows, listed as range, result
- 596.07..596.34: 3.754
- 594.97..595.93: 3.735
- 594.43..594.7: 3.872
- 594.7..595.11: 3.792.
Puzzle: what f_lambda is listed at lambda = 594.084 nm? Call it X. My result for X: 3.813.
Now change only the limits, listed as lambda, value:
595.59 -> 3.752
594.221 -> 3.864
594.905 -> 3.807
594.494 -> 3.895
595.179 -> 3.786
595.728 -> 3.739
